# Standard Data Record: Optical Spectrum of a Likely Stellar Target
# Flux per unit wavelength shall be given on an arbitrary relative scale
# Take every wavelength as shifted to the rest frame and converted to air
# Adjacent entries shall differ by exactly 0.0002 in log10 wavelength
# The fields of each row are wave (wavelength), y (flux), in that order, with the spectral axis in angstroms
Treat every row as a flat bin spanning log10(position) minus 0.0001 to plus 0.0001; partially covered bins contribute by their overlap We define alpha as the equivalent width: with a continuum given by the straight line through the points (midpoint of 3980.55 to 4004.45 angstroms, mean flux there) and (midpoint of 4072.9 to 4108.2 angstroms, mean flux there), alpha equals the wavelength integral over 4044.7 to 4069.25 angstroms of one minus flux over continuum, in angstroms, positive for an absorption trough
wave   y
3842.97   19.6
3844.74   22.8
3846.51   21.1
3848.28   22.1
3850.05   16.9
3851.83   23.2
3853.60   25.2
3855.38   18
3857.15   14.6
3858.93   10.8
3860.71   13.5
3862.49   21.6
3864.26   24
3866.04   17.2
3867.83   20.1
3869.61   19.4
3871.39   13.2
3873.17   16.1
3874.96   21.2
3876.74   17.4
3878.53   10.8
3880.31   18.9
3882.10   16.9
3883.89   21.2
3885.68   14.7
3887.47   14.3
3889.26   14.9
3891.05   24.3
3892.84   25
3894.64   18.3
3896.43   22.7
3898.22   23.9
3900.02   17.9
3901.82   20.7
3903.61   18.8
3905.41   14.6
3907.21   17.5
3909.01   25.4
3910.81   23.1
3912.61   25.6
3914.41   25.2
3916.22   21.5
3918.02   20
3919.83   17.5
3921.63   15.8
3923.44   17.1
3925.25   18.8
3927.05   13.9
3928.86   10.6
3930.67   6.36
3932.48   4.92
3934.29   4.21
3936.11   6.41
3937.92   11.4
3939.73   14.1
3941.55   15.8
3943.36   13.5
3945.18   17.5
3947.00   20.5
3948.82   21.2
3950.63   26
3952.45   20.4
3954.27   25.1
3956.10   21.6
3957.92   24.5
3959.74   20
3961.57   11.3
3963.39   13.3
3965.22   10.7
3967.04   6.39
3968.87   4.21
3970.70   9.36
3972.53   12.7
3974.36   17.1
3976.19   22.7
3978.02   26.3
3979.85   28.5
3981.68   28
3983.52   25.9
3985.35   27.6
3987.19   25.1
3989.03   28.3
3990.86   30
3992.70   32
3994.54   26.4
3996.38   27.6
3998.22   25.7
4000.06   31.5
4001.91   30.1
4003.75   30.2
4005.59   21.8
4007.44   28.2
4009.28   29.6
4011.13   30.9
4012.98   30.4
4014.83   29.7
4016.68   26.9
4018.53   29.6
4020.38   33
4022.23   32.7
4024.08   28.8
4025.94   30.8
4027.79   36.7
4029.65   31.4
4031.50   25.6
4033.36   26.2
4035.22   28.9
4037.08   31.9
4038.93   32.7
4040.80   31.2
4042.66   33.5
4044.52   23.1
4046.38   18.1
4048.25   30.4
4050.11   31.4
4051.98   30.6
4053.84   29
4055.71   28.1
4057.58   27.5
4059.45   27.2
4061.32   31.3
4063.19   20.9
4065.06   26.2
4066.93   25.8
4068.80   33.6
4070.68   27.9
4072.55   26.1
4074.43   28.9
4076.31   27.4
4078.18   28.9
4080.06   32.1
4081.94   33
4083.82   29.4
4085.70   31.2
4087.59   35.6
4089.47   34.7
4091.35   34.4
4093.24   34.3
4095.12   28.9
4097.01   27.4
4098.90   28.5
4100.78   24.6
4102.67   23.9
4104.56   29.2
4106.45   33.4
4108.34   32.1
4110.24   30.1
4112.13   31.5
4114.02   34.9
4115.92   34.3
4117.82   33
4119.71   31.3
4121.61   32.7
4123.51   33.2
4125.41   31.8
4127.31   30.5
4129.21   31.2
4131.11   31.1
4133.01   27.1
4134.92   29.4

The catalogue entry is 1.8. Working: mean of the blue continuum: 28.3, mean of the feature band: 27.4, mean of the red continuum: 30.3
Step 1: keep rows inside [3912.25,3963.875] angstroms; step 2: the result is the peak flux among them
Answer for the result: 26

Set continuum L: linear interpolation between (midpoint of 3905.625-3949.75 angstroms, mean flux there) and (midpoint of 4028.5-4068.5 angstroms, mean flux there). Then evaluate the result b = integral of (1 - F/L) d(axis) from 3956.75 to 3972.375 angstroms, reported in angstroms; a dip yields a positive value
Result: 5.6 angstroms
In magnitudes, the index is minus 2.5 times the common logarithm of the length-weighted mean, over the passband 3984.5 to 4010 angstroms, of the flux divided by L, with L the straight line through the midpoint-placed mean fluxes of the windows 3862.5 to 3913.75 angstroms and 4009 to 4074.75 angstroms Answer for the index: -0.08 mag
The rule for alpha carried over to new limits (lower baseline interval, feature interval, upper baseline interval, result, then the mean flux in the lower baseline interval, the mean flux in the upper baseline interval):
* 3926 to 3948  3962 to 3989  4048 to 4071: -2.06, 11.7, 28.4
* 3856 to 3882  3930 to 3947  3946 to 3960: 8.33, 17.1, 22.5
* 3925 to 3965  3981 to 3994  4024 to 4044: -3.10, 15.4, 30.6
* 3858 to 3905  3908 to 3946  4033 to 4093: 9.55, 18.3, 29.4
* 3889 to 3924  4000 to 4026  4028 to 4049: -2.26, 20.6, 28.7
